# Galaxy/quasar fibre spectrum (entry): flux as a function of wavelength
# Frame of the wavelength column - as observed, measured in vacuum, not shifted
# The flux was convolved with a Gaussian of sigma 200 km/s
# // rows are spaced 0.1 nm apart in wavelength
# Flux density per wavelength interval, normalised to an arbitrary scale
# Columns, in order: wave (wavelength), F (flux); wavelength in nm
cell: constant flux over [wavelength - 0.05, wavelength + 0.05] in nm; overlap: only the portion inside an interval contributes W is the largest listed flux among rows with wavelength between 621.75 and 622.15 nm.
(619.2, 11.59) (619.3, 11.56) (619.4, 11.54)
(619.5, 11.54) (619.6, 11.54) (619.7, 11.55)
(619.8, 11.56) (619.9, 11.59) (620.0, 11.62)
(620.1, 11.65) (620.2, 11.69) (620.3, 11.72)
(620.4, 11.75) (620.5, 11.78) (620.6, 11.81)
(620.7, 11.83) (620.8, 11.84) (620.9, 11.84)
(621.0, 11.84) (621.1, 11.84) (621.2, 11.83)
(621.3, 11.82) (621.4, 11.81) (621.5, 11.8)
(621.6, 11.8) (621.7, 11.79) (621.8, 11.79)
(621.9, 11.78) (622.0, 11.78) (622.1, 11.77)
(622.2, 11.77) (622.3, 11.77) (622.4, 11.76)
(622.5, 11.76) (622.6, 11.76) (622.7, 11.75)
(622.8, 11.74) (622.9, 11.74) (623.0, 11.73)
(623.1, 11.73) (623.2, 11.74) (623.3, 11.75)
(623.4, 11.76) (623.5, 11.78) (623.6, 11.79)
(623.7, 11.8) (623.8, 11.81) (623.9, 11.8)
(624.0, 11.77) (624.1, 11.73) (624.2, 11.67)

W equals 11.79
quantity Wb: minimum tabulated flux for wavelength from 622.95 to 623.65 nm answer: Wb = 11.73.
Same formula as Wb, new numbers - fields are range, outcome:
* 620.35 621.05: 11.75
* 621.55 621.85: 11.79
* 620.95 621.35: 11.82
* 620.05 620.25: 11.65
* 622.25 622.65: 11.76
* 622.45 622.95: 11.74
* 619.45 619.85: 11.54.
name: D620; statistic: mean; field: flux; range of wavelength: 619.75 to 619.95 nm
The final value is 11.6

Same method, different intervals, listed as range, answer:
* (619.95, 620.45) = 11.7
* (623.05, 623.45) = 11.7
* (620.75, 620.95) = 11.8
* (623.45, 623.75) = 11.8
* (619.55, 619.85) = 11.6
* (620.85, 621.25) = 11.8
